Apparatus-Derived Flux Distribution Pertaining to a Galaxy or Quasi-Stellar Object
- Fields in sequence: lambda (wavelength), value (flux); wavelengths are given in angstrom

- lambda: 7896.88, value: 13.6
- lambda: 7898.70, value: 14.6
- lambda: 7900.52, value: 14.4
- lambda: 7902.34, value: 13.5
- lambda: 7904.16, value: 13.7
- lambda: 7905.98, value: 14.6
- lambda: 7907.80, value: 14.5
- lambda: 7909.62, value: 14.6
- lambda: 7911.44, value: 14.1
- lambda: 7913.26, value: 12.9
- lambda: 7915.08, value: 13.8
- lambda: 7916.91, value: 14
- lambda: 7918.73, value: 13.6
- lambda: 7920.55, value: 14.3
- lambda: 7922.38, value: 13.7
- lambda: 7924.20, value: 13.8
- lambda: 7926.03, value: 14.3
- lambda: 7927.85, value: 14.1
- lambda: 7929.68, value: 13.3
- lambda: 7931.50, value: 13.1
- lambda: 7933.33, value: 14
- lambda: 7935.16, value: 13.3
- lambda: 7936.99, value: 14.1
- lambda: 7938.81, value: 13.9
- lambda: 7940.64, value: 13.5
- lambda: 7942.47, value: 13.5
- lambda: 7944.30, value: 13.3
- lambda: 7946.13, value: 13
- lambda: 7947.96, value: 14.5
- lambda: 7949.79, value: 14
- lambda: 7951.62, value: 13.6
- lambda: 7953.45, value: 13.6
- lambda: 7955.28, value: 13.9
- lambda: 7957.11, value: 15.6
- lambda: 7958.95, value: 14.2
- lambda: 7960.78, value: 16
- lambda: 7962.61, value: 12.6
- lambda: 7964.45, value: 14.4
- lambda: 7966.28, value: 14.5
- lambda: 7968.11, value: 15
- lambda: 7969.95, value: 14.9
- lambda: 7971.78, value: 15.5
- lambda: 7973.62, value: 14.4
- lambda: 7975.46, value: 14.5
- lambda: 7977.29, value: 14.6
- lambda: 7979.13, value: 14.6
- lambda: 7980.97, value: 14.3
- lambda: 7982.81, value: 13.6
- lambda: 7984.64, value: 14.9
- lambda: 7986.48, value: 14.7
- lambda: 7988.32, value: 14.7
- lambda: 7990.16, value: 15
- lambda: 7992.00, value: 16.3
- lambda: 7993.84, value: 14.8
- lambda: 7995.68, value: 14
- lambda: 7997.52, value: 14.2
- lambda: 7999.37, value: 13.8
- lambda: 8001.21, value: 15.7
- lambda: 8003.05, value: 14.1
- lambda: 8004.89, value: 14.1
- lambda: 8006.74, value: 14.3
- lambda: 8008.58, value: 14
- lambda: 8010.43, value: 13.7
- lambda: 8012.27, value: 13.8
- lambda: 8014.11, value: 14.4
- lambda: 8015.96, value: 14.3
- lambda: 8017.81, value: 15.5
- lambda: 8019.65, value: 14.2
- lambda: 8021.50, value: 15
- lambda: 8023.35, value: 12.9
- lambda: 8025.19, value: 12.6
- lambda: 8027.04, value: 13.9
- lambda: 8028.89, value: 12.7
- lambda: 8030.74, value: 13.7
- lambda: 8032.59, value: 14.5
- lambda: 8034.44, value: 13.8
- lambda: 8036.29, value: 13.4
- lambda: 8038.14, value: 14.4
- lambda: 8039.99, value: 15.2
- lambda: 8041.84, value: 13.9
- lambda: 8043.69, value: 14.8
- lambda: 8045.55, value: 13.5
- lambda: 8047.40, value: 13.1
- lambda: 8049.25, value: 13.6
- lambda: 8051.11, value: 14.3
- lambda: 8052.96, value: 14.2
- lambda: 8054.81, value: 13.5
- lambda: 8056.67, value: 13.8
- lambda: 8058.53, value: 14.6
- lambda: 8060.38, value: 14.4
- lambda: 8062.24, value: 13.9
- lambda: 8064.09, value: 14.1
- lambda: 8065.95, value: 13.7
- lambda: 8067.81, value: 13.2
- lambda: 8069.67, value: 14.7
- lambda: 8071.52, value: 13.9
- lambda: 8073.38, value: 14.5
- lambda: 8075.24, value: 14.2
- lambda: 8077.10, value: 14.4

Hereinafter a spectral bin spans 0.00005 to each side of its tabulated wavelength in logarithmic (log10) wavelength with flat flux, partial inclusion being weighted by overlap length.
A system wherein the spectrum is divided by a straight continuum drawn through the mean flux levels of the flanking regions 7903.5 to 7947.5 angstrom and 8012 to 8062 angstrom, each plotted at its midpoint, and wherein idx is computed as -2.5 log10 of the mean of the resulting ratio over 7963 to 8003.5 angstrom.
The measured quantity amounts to -0.056 mag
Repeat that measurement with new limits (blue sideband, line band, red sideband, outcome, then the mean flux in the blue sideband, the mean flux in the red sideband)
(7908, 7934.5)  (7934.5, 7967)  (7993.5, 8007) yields 0.00 mag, 13.8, 14.4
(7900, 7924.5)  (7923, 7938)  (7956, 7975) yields 0.04 mag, 14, 14.7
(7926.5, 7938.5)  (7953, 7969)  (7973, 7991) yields -0.02 mag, 13.7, 14.5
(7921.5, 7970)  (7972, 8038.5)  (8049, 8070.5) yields -0.02 mag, 14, 14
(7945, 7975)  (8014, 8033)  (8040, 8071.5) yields 0.01 mag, 14.4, 14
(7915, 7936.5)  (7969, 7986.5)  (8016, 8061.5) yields -0.06 mag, 13.8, 14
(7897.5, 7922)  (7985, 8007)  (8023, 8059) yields -0.06 mag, 14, 13.8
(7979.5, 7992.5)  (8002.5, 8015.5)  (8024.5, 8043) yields 0.02 mag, 14.7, 13.8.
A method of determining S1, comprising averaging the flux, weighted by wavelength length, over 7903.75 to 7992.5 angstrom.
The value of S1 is 14.2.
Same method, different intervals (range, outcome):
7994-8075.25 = 14.1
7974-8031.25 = 14.3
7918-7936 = 13.8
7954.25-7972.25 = 14.6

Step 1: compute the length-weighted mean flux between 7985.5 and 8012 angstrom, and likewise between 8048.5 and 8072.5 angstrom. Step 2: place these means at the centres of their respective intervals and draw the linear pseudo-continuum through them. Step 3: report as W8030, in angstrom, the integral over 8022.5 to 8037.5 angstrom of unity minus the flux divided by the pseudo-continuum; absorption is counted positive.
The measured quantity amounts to 0.8 angstrom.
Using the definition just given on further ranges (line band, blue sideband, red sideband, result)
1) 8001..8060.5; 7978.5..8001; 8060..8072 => 0.98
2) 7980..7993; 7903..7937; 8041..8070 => -0.82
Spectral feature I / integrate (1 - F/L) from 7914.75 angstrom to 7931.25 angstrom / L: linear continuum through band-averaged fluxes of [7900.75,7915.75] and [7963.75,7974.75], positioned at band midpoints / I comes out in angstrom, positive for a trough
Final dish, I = 0.4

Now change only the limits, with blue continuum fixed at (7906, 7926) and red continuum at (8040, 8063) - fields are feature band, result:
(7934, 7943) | 0.2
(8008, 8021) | -0.3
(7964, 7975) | -0.6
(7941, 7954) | 0.3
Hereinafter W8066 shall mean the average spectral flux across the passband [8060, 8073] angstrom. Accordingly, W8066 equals 14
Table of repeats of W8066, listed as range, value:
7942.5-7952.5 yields 13.7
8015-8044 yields 14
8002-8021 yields 14.3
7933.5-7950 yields 13.7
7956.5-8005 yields 14.6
